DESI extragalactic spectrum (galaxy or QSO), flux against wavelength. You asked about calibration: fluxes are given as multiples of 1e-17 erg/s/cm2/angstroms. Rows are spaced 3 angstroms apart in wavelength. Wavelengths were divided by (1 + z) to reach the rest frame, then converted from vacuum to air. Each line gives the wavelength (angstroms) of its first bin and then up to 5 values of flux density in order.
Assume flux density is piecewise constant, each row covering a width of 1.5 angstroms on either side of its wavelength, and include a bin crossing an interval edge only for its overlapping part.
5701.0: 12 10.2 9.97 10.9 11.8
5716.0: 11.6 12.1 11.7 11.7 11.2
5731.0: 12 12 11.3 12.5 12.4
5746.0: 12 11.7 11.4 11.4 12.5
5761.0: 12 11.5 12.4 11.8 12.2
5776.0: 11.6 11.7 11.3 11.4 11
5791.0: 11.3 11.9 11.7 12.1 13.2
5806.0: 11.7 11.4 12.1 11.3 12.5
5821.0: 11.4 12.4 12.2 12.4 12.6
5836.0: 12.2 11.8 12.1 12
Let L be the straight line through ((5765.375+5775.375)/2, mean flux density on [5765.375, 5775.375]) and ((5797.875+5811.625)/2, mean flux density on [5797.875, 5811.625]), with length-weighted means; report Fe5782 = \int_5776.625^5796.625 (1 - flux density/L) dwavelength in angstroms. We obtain 1.0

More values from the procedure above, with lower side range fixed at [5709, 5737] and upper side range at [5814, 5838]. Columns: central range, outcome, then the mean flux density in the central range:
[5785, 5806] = 0.3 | 11.8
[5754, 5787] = 0.2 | 11.8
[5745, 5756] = 0.2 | 11.6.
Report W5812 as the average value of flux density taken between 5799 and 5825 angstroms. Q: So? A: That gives 12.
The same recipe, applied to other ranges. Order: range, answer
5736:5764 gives 11.9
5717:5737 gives 11.7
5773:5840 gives 11.9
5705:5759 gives 11.7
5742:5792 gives 11.7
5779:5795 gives 11.4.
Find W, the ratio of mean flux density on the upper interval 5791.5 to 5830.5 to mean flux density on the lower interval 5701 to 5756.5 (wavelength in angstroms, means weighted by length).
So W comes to 1.04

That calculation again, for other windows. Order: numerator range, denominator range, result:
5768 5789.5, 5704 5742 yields 1.01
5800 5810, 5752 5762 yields 1.02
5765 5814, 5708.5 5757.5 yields 1.00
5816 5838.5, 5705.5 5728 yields 1.07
